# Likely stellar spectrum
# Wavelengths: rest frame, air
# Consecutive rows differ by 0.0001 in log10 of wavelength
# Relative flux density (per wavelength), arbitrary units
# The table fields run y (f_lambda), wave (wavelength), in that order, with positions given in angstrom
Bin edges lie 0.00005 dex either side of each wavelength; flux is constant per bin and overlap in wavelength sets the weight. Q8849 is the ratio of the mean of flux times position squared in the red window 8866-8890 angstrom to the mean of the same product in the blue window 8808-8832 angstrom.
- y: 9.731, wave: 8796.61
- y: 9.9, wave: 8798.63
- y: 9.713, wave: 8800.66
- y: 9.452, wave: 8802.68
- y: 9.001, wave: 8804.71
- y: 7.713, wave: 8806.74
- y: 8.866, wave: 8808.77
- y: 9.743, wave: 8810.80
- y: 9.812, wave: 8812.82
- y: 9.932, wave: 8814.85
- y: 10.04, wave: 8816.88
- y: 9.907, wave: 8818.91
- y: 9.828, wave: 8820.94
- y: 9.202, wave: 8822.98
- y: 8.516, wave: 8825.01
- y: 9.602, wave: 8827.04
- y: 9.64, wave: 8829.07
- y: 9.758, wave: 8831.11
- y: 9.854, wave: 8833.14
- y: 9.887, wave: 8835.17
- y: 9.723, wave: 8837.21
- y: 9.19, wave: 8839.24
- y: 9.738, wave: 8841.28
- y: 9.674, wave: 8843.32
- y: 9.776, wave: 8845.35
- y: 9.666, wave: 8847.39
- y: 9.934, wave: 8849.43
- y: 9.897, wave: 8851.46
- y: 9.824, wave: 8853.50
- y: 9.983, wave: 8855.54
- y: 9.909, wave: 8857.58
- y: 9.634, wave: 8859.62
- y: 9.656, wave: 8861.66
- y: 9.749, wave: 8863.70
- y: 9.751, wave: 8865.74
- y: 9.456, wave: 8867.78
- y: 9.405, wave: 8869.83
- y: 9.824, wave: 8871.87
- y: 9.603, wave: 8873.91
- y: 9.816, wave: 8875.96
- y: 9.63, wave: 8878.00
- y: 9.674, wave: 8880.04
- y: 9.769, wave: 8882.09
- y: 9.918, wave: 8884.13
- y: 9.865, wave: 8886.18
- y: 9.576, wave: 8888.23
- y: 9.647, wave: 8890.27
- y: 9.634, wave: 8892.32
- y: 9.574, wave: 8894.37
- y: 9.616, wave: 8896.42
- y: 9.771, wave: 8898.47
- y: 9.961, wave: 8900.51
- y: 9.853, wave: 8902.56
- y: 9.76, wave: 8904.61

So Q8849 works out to 1.0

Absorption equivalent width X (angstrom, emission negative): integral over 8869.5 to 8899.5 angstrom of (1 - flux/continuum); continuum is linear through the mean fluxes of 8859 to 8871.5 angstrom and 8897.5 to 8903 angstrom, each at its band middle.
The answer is 0.2 angstrom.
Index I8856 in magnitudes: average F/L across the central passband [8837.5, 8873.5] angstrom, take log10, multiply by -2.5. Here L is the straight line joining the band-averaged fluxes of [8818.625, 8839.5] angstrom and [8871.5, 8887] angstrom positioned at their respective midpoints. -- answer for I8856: -0.01 mag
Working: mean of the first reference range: 9.56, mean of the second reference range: 9.76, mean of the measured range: 9.71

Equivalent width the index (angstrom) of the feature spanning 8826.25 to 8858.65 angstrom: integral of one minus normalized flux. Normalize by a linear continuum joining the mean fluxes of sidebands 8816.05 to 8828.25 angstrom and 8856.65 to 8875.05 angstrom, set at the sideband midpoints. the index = -0.6 angstrom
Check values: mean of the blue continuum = 9.51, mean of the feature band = 9.75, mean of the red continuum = 9.66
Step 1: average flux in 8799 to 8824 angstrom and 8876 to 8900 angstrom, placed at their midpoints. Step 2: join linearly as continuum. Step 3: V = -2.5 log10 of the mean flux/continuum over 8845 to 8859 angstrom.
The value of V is -0.03 mag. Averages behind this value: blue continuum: 9.44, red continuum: 9.71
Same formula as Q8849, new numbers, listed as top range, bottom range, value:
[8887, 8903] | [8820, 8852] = 1.02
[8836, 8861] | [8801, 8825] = 1.05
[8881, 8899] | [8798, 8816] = 1.06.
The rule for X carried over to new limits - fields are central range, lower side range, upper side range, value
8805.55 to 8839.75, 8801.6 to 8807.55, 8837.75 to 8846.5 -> -1.2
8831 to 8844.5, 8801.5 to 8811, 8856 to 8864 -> -0.4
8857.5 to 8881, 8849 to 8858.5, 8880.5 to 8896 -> 0.4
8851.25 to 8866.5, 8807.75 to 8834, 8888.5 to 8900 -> -0.3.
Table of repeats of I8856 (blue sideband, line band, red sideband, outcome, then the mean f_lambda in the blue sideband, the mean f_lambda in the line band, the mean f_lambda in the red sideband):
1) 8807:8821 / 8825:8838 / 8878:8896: -0.001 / 9.62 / 9.65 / 9.7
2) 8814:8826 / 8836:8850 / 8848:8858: 0.015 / 9.56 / 9.66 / 9.9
